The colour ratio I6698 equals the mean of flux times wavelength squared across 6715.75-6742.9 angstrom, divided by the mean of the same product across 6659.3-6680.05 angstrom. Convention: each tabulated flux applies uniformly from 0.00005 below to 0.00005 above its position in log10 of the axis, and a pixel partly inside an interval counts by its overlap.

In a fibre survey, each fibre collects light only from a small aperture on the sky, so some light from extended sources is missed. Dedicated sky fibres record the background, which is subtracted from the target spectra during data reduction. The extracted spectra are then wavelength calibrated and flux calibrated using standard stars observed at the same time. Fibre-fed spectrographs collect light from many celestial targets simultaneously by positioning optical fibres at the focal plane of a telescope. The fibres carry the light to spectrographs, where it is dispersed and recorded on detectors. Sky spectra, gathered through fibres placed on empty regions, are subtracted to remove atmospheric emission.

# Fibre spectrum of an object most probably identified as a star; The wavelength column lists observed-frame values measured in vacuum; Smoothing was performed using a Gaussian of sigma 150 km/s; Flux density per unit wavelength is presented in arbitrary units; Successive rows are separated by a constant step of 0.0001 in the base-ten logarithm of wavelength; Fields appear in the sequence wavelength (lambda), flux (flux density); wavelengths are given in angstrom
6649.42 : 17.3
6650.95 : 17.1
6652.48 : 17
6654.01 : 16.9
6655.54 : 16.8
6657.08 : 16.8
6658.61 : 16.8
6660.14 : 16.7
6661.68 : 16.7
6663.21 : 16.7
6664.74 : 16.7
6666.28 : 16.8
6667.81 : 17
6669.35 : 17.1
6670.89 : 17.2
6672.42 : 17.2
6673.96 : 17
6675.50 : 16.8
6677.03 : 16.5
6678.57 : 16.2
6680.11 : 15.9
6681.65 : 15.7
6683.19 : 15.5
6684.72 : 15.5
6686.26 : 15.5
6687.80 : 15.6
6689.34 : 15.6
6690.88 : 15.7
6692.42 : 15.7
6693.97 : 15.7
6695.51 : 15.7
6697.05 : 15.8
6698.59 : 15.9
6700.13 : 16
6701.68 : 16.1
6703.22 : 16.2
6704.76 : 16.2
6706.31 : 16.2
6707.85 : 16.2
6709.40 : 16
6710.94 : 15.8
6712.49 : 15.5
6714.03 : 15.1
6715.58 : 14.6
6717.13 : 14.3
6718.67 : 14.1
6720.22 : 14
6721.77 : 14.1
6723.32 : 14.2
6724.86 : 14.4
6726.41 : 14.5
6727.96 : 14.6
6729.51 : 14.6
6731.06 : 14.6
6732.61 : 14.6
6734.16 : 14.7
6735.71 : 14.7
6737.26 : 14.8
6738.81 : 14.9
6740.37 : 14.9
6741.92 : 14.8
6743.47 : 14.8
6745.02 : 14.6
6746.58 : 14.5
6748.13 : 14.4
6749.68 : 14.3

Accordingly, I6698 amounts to 0.88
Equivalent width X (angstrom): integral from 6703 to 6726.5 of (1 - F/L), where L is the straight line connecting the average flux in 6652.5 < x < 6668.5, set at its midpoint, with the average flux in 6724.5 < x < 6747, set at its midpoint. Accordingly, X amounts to 0.3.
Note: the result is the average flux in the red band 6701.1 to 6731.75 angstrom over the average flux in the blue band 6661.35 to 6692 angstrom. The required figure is 0.92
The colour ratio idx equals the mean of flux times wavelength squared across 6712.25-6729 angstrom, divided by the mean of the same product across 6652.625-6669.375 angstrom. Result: 0.88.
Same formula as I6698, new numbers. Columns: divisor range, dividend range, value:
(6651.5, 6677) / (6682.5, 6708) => 0.95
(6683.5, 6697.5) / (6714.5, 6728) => 0.92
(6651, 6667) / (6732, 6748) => 0.90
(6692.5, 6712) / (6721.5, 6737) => 0.92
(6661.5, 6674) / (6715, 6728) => 0.86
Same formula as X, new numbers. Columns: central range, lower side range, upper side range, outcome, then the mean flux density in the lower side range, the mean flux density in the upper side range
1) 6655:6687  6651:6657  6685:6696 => -0.4 angstrom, 16.9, 15.6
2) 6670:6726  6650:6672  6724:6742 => 0.4 angstrom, 16.9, 14.7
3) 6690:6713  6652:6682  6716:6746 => -0.5 angstrom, 16.7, 14.5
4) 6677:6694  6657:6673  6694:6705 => 0.6 angstrom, 16.9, 16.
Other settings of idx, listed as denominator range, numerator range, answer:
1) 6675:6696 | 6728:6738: 0.94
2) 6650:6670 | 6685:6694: 0.93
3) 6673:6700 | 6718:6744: 0.93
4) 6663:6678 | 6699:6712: 0.96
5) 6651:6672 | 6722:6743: 0.89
